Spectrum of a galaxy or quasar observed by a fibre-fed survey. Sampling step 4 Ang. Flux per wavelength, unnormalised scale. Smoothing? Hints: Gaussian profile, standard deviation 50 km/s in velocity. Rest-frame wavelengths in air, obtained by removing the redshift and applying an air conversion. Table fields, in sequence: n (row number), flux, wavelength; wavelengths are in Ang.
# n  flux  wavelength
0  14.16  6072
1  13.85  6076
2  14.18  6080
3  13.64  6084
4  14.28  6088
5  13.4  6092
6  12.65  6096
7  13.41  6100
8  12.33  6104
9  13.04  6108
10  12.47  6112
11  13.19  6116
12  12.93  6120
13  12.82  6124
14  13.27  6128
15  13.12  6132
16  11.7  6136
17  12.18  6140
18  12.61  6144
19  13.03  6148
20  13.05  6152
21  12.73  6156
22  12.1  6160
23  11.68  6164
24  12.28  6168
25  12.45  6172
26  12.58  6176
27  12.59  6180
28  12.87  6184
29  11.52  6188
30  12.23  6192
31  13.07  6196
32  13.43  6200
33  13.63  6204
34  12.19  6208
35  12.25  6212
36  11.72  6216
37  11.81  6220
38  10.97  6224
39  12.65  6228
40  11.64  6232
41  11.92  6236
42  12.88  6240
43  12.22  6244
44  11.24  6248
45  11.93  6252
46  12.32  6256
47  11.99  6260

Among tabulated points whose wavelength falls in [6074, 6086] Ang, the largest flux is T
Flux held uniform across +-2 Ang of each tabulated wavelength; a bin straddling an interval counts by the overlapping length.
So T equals 14.18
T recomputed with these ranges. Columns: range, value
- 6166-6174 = 12.45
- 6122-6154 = 13.27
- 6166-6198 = 13.07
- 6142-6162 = 13.05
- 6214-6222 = 11.81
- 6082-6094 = 14.28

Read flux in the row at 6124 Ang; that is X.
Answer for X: 12.82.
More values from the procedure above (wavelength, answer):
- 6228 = 12.65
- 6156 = 12.73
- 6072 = 14.16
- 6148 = 13.03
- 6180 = 12.59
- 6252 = 11.93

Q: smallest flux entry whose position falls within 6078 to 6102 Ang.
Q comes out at 12.65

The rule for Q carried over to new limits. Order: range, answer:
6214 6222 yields 11.72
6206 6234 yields 10.97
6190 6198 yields 12.23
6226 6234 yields 11.64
